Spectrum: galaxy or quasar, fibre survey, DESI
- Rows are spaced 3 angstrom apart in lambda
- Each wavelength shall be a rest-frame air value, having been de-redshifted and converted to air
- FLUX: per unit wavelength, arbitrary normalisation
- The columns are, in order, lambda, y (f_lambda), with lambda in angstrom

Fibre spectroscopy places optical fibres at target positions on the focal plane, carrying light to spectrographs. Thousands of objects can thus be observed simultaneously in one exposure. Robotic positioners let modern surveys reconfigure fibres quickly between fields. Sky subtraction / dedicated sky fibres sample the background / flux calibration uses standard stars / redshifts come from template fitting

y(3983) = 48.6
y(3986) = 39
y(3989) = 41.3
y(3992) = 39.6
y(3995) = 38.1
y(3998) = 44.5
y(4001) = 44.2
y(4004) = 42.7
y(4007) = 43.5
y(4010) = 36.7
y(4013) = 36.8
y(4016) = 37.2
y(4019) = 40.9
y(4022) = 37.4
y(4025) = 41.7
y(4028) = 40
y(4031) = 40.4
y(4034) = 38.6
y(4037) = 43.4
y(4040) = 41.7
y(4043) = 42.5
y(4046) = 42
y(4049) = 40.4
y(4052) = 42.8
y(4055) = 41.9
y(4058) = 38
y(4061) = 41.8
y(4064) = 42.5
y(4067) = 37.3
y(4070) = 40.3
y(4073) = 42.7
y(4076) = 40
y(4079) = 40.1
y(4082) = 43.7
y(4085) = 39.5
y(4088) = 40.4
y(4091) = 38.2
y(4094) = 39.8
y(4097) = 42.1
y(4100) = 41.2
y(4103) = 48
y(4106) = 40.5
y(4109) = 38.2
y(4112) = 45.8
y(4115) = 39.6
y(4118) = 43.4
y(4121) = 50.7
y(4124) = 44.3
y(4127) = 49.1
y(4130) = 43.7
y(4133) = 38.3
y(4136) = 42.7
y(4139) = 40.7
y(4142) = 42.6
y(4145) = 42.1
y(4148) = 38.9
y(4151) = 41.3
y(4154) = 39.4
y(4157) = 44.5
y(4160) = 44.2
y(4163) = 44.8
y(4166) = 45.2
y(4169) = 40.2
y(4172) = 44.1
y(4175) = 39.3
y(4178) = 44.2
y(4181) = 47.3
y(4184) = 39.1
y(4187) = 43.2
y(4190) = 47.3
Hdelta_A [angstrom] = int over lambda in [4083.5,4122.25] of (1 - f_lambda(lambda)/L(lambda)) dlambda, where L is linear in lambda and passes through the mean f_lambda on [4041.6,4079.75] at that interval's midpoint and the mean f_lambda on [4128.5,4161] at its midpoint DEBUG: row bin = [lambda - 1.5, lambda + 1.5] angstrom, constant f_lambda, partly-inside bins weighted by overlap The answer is -0.70 angstrom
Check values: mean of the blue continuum 41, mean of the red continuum 41.6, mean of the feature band 42.1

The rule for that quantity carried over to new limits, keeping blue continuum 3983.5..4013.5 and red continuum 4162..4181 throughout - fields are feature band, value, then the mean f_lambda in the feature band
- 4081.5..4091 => 0.38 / 40.5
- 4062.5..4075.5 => 0.40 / 40.6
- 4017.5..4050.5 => 0.54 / 40.8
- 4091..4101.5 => 0.41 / 40.6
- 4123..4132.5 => -0.51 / 45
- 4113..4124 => -0.52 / 44.6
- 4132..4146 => 0.49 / 41.4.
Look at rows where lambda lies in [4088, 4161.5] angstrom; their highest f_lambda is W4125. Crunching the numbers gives 50.7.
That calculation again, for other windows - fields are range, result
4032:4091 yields 43.7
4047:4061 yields 42.8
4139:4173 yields 45.2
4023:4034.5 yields 41.7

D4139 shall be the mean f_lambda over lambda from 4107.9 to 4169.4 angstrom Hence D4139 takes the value 42.9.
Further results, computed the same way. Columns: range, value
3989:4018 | 40.4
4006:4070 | 40.3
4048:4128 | 41.9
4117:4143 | 44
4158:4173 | 43.7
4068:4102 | 40.8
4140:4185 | 42.5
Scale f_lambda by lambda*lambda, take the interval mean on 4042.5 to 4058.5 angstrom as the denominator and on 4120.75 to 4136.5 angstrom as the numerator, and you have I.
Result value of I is 1.12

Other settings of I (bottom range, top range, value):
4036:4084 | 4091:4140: 1.07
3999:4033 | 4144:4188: 1.14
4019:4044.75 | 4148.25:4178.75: 1.11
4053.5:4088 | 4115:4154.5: 1.09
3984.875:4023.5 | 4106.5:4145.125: 1.14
